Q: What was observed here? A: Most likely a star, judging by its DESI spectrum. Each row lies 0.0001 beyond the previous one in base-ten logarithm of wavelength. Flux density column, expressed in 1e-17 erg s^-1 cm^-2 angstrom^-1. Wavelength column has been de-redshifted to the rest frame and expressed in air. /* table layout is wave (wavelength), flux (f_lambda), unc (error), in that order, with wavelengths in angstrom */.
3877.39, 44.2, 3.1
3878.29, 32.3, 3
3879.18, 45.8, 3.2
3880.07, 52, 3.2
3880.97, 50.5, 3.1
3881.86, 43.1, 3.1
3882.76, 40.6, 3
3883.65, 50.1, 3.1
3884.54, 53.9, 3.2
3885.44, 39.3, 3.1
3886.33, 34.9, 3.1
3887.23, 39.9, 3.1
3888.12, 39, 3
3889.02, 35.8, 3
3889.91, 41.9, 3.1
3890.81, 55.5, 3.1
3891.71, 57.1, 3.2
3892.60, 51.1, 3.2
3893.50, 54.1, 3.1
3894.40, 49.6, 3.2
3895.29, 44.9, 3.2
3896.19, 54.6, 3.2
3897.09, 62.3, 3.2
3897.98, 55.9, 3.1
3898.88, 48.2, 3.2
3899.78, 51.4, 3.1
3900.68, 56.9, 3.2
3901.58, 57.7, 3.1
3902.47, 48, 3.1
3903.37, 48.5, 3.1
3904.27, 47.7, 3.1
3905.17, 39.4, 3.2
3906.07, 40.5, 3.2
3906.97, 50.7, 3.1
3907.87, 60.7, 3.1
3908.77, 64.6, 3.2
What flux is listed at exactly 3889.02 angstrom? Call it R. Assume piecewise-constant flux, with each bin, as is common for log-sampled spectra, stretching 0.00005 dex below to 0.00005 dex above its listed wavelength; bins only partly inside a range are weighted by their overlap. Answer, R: 35.8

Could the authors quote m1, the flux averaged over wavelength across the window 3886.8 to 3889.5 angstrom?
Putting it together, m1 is 38.4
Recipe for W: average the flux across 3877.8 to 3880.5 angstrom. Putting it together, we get 43.3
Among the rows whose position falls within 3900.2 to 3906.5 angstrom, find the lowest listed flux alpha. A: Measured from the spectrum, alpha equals 39.4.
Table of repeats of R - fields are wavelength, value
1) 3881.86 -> 43.1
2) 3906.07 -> 40.5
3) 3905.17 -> 39.4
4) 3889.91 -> 41.9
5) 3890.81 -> 55.5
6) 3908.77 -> 64.6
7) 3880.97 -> 50.5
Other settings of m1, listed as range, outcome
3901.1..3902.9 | 53.2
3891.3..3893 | 54.3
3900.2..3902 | 57.1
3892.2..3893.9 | 52.5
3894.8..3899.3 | 53.2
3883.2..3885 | 52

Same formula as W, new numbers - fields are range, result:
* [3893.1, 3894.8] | 51.7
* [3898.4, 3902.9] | 52.5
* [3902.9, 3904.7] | 48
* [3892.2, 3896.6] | 50.8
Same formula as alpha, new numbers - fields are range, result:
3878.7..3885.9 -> 39.3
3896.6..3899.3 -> 48.2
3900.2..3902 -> 56.9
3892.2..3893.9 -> 51.1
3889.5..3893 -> 41.9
